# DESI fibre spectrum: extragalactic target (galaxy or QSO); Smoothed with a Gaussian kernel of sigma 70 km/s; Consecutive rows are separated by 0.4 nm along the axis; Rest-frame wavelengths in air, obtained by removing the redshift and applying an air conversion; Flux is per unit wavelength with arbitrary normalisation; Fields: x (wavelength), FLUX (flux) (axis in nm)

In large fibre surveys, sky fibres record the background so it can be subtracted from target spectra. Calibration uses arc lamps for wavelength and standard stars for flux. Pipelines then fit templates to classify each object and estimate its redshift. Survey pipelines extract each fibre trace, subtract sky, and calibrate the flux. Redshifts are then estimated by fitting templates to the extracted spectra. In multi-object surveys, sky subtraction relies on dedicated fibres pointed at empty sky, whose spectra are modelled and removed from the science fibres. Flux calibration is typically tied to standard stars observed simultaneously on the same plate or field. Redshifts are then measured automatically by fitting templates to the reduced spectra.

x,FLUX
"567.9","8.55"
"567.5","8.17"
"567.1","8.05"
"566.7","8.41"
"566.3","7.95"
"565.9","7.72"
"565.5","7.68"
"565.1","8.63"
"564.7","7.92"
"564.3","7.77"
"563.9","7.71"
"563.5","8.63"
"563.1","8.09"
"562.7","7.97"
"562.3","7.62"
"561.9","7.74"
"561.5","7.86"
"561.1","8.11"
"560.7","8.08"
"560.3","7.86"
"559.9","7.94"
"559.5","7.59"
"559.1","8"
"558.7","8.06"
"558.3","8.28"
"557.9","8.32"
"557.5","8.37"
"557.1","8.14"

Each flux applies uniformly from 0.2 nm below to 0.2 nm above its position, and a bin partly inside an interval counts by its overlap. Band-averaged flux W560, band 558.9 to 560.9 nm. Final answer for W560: 7.89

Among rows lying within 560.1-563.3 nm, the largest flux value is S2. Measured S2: 8.11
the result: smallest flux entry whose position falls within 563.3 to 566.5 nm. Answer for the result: 7.68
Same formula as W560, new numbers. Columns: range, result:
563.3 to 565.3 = 8.13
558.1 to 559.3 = 8.11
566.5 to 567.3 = 8.23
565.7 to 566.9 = 8.03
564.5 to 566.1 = 7.99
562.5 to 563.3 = 8.03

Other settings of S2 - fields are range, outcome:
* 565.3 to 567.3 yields 8.41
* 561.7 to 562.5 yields 7.74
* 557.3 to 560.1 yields 8.37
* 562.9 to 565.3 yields 8.63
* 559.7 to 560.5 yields 7.94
